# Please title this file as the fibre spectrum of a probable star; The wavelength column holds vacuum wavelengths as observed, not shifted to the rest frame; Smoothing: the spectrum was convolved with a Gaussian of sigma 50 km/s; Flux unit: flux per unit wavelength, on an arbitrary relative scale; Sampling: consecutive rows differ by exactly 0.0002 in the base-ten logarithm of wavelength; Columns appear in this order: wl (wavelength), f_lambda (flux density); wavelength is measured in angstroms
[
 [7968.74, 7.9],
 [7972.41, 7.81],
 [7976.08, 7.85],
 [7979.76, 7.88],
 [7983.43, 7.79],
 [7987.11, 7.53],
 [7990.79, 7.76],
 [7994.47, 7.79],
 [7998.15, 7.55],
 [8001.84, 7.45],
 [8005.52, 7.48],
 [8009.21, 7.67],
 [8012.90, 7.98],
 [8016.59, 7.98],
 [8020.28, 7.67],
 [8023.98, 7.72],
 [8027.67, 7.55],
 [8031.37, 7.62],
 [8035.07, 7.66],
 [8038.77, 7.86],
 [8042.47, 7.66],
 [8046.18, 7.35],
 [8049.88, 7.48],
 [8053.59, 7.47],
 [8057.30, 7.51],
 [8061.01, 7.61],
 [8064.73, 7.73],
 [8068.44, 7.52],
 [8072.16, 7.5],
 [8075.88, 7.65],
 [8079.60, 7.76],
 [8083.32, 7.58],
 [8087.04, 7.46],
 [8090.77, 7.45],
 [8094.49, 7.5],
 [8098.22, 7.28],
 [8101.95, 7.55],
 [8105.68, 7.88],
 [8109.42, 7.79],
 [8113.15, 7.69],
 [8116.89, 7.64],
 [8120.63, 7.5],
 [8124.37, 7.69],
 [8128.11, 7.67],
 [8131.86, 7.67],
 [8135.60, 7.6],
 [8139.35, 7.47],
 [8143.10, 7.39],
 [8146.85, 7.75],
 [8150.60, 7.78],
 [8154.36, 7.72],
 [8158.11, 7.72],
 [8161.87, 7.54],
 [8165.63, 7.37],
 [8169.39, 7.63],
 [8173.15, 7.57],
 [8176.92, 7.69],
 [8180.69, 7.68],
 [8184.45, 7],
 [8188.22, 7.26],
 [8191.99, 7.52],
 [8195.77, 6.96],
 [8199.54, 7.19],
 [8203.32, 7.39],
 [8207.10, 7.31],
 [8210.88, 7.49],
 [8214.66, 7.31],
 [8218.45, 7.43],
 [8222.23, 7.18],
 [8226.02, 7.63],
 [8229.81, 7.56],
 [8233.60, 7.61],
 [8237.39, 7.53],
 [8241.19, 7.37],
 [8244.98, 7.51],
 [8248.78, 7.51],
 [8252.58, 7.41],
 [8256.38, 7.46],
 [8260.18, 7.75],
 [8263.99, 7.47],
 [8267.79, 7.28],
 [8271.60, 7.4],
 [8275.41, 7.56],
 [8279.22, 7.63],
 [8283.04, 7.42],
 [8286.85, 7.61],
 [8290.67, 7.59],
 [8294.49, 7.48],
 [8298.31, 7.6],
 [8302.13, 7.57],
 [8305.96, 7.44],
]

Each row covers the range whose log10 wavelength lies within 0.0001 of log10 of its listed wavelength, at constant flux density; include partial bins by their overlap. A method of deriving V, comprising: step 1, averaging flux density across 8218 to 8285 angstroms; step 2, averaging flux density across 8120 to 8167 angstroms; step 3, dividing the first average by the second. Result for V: 0.98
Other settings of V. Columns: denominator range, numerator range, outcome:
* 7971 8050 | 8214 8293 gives 0.97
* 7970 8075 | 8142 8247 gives 0.98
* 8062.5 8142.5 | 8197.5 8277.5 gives 0.98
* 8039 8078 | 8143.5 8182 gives 1.01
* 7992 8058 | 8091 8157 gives 1.00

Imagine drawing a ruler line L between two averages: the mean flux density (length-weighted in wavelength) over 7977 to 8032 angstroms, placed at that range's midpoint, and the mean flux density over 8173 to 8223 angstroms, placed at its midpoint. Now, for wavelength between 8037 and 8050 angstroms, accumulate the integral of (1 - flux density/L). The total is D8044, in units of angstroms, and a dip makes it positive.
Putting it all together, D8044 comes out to 0.0 angstroms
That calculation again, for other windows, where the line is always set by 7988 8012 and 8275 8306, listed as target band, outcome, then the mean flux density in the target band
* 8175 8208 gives 1.1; 7.33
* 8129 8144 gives 0.1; 7.55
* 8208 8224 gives 0.5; 7.35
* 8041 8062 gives 0.3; 7.51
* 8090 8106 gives 0.2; 7.51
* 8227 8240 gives 0.0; 7.56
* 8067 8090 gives 0.1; 7.57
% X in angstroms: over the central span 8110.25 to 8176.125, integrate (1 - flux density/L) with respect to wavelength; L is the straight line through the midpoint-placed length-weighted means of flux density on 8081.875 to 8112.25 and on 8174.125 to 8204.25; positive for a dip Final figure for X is -1.4 angstroms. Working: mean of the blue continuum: 7.57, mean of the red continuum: 7.34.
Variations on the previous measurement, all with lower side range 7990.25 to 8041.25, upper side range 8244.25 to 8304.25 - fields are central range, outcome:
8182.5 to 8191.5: 0.5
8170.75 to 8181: -0.1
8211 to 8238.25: 0.3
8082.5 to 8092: 0.2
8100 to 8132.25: -0.2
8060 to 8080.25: 0.1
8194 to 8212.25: 0.7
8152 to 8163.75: -0.1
